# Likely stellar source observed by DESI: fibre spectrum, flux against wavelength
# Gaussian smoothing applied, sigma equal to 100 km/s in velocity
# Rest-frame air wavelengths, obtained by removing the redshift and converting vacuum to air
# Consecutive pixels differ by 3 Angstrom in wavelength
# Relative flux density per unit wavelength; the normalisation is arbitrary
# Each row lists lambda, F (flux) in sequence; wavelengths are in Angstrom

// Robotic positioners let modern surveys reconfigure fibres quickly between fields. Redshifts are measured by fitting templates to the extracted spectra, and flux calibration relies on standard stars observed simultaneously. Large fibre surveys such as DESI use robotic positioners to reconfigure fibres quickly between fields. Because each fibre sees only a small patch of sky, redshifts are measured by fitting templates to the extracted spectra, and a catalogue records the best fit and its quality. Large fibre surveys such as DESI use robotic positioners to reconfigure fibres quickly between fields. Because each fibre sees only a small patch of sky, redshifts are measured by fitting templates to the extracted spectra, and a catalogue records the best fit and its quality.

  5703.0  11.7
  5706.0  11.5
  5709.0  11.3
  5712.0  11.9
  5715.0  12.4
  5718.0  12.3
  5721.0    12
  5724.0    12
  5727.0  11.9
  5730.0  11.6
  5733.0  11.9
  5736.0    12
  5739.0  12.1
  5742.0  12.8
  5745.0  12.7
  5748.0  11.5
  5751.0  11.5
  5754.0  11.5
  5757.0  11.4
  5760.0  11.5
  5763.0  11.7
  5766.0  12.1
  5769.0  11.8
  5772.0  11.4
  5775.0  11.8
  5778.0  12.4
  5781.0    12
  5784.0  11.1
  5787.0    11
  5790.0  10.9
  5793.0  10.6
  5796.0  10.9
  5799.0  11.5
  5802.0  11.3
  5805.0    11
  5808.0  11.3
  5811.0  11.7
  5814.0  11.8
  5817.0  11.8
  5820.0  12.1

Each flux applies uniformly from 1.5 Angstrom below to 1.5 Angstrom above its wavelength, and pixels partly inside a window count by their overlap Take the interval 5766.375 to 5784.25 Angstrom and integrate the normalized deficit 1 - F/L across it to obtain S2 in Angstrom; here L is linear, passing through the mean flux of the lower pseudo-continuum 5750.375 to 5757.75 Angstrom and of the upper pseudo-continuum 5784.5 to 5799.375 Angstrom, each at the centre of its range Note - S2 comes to -1.02 Angstrom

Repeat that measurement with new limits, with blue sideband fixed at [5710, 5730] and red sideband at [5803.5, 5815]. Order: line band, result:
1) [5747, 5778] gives 0.22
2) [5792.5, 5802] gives 0.35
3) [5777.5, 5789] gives 0.08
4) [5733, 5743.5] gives -0.30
